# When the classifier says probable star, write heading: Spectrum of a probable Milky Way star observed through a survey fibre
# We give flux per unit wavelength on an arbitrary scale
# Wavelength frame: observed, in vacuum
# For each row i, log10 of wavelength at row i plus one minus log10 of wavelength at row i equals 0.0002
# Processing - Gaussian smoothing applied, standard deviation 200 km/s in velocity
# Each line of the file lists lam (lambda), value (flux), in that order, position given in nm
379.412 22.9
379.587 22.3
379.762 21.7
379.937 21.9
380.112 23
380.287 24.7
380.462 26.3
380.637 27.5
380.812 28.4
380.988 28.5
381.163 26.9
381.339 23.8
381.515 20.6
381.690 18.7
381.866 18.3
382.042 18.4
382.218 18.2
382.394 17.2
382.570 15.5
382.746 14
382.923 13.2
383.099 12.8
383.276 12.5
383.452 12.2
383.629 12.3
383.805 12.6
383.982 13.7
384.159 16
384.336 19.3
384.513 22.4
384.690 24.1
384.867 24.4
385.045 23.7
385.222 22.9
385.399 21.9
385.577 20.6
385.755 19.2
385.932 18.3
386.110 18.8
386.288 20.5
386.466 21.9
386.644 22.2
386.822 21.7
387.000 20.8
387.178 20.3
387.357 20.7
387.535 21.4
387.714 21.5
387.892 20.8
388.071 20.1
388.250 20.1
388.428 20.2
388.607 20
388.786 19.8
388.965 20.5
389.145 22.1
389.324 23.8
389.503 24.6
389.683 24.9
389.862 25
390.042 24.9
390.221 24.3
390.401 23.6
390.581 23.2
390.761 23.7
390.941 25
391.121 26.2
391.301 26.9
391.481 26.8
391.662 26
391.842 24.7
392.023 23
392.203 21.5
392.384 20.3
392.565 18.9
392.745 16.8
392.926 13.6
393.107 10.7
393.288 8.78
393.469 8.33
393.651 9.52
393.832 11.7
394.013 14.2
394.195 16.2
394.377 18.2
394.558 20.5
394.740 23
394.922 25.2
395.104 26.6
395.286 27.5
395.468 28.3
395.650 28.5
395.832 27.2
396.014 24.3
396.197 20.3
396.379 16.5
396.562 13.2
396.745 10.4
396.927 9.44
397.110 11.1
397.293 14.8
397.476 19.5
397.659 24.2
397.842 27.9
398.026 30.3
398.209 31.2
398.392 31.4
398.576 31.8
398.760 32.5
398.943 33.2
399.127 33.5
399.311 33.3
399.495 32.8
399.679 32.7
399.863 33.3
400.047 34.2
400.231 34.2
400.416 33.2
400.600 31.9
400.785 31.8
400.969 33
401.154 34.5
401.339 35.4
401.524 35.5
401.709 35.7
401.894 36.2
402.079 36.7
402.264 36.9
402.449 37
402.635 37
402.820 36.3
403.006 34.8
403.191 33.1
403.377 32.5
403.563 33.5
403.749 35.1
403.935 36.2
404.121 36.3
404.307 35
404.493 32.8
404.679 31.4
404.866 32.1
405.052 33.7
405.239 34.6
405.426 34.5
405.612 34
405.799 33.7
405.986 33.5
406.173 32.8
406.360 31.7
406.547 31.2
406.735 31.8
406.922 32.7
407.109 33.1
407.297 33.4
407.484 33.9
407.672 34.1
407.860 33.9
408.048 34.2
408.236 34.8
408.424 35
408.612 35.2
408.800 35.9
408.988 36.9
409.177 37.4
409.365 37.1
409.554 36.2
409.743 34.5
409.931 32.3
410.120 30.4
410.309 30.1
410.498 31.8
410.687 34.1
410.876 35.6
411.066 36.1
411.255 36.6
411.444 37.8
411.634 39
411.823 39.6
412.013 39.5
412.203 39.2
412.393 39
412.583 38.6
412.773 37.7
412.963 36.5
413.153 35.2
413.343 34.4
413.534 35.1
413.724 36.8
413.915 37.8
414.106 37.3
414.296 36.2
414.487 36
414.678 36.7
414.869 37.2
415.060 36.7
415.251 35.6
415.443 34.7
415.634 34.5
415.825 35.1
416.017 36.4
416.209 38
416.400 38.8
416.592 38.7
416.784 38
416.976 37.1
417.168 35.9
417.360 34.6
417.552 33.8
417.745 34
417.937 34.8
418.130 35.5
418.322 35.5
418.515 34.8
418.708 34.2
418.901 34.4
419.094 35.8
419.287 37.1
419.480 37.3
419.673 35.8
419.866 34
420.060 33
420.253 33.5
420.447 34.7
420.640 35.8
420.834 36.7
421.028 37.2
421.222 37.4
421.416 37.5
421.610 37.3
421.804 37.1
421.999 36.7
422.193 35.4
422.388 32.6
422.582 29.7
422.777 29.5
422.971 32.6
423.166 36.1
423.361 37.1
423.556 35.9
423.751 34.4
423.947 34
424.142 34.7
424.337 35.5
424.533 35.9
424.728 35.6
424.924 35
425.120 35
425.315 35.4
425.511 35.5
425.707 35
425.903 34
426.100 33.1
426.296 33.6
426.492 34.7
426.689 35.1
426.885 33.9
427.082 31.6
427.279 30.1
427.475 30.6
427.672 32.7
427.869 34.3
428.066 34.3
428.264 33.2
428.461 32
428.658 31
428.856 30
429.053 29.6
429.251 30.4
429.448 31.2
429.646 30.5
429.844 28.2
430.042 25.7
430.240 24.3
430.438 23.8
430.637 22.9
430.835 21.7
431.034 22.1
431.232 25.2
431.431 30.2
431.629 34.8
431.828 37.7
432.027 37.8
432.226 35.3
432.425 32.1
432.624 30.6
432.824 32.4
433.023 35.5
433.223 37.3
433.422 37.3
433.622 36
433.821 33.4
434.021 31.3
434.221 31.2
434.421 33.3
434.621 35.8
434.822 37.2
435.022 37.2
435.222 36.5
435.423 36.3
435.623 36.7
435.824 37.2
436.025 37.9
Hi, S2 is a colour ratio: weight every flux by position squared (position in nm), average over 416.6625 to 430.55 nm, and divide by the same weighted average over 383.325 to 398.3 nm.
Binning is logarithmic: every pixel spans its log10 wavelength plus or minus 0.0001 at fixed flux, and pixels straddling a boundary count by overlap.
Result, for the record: 1.94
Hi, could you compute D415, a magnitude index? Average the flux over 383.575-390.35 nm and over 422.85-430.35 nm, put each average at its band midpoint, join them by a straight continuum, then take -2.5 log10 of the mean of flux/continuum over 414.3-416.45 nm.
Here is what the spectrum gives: -0.22 mag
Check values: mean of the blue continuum 20.9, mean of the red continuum 32.9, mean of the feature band 36.3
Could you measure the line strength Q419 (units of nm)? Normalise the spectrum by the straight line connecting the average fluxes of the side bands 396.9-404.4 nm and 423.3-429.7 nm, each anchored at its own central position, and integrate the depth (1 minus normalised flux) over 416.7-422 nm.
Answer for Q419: -0.42 nm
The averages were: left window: 31.9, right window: 33.5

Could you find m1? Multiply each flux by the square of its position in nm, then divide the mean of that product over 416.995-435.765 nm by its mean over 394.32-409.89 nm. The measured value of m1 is 1.21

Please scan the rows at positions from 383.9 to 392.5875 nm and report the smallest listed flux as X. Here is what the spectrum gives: 13.7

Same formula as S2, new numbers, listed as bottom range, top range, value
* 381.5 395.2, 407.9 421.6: 2.08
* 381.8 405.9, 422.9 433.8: 1.55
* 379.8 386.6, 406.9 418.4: 2.09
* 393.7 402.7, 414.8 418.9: 1.44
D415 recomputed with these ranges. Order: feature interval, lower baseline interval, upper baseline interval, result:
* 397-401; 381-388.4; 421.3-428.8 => -0.20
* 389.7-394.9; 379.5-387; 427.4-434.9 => 0.11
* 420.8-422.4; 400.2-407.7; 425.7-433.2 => -0.15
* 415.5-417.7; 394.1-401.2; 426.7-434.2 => -0.24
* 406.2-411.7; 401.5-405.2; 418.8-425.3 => 0.02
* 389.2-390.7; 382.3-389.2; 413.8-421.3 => -0.14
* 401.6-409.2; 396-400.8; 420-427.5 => -0.20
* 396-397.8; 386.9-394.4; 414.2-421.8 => 0.41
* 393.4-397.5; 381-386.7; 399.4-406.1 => 0.46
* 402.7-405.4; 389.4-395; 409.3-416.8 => -0.16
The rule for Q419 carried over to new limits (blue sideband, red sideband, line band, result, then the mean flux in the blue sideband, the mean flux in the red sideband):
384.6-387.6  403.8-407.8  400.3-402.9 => -0.350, 21.4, 33.5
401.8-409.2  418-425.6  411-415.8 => -0.303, 34.3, 35.2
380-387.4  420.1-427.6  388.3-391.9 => -0.232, 20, 34.6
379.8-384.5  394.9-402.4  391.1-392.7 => 0.071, 19.2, 28.4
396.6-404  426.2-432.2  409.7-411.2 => -0.120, 30.8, 30.5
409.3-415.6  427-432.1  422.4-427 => -0.408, 36.1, 29.8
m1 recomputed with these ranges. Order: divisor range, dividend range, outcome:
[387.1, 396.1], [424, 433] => 1.79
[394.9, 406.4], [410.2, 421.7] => 1.28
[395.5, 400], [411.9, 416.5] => 1.58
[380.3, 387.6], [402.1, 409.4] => 1.93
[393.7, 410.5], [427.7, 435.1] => 1.19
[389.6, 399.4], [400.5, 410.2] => 1.64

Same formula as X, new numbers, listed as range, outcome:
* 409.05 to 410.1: 32.3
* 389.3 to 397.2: 8.33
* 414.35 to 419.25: 33.8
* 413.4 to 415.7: 34.5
